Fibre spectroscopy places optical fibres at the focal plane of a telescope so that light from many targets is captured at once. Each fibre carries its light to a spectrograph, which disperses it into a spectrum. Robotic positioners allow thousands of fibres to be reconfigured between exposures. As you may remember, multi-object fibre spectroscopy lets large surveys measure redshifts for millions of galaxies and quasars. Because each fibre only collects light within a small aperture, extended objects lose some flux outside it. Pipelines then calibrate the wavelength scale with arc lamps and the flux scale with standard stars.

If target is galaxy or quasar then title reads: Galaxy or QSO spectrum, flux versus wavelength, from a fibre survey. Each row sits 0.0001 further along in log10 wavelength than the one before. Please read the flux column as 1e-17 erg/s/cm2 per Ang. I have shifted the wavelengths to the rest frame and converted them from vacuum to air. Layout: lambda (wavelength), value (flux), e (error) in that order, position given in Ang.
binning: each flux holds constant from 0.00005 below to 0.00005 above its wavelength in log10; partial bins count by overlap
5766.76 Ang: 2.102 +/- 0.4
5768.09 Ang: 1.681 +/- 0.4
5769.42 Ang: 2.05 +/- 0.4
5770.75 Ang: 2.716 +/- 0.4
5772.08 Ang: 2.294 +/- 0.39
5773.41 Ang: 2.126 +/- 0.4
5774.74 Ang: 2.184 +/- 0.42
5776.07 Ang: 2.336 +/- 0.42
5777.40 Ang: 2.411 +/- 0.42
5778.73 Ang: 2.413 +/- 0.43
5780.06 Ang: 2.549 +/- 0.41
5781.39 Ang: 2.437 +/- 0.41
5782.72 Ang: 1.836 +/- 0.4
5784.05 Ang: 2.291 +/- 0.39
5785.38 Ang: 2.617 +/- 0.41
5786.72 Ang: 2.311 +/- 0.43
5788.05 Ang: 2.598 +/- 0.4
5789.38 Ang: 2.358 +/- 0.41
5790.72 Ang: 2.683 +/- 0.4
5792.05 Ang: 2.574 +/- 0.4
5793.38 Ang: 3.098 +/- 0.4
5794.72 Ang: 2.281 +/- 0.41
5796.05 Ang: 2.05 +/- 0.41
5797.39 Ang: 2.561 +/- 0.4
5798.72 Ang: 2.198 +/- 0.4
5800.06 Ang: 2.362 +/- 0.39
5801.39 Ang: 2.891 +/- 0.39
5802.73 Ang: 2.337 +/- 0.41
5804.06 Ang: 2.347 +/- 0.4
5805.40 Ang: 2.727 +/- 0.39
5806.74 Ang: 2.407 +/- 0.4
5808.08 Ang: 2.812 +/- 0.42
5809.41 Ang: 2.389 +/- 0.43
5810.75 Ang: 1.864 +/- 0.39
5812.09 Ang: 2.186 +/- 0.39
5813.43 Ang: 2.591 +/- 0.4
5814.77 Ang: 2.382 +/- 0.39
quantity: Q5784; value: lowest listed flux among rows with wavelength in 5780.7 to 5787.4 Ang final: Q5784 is 1.836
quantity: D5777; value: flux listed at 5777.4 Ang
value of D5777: 2.411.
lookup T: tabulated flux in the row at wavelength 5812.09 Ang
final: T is 2.186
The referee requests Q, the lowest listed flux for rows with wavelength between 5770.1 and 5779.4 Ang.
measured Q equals 2.126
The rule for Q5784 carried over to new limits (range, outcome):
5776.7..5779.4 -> 2.411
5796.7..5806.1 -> 2.198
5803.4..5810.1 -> 2.347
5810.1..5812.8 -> 1.864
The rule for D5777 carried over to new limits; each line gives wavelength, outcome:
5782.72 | 1.836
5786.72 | 2.311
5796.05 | 2.05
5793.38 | 3.098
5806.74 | 2.407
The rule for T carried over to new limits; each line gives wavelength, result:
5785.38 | 2.617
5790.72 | 2.683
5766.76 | 2.102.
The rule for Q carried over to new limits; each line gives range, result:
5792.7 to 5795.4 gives 2.281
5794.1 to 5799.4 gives 2.05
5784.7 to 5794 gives 2.311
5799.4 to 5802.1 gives 2.362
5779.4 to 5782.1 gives 2.437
